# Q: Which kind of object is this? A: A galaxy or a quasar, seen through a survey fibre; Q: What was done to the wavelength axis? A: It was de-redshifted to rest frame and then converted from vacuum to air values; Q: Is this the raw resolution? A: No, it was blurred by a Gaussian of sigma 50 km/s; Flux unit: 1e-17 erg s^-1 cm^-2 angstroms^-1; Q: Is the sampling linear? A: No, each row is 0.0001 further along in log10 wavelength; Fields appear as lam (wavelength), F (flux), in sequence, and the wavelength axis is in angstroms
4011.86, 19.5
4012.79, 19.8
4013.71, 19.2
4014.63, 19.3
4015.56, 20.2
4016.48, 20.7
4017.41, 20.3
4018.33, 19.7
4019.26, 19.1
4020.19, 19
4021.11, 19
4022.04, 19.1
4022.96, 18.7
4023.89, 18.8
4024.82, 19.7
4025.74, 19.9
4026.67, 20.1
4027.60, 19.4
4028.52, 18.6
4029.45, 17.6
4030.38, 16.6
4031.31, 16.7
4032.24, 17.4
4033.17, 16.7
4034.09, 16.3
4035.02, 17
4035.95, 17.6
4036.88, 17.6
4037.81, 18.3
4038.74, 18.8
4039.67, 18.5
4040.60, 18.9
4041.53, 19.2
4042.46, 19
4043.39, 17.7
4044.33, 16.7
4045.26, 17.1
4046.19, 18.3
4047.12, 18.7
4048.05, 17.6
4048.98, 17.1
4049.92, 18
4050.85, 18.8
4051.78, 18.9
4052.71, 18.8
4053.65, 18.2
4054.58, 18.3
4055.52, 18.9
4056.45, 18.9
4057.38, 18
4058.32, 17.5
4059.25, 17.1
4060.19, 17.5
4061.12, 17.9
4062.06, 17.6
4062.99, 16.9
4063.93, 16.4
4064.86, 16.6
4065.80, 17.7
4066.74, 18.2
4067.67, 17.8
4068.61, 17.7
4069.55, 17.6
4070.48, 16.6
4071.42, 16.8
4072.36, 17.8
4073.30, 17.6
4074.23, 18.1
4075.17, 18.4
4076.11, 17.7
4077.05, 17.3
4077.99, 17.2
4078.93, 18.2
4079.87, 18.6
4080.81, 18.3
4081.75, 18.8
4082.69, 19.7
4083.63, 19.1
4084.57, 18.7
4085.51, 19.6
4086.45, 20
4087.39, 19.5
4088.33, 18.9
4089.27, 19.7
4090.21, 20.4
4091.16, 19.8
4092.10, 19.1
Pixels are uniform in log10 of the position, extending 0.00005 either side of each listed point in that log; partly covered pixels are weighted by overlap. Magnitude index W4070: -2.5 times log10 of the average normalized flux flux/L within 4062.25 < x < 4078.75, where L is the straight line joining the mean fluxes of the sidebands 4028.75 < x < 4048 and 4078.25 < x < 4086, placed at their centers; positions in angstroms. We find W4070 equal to 0.07 mag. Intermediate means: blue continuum 17.7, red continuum 18.8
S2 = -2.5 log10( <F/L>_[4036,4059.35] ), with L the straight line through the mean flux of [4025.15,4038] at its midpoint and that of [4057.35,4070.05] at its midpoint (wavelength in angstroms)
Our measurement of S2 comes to -0.03 mag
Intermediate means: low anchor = 17.9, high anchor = 17.4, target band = 18.2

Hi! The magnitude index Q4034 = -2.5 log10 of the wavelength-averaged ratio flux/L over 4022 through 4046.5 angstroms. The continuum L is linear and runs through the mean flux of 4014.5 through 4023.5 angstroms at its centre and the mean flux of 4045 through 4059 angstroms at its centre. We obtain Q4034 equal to 0.04 mag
